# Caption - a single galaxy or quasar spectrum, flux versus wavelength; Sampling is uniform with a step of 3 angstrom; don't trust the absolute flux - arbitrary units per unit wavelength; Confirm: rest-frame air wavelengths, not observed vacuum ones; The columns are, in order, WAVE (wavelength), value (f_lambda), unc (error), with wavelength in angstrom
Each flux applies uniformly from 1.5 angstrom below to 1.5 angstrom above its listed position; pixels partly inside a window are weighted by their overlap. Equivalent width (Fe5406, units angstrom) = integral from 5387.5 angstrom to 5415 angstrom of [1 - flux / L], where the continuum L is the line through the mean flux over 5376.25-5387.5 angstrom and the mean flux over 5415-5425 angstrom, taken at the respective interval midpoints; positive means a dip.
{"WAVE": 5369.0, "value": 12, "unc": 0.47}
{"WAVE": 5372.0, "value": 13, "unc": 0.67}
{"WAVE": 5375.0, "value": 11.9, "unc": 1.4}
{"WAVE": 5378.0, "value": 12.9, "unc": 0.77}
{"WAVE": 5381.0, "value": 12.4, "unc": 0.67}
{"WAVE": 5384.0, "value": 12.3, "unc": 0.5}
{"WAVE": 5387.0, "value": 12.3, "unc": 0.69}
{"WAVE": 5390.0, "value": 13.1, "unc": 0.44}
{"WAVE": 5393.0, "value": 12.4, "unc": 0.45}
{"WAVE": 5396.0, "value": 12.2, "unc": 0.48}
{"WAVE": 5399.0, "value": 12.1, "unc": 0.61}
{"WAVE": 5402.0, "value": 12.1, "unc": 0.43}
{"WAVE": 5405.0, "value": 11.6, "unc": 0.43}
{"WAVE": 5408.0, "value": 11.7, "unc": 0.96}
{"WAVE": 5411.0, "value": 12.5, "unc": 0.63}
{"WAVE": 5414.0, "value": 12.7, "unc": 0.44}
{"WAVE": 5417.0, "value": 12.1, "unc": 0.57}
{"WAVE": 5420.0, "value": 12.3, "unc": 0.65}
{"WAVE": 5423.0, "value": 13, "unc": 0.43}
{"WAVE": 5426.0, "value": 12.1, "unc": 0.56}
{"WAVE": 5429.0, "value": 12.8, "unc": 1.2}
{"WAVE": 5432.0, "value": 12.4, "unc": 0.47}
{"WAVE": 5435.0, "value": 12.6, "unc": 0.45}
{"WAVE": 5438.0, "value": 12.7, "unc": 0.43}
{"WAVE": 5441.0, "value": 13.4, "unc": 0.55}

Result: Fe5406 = 0.5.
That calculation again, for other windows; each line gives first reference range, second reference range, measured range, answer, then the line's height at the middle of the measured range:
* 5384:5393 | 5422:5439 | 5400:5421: 0.7 angstrom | 12.6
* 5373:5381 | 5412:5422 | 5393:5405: 0.3 angstrom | 12.4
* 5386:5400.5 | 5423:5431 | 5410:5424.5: 0.0 angstrom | 12.5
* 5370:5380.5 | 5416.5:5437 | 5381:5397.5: 0.1 angstrom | 12.5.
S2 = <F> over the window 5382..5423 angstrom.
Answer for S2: 12.3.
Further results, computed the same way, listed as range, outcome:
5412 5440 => 12.5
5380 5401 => 12.4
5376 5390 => 12.5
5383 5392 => 12.6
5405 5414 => 12.1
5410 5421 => 12.4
